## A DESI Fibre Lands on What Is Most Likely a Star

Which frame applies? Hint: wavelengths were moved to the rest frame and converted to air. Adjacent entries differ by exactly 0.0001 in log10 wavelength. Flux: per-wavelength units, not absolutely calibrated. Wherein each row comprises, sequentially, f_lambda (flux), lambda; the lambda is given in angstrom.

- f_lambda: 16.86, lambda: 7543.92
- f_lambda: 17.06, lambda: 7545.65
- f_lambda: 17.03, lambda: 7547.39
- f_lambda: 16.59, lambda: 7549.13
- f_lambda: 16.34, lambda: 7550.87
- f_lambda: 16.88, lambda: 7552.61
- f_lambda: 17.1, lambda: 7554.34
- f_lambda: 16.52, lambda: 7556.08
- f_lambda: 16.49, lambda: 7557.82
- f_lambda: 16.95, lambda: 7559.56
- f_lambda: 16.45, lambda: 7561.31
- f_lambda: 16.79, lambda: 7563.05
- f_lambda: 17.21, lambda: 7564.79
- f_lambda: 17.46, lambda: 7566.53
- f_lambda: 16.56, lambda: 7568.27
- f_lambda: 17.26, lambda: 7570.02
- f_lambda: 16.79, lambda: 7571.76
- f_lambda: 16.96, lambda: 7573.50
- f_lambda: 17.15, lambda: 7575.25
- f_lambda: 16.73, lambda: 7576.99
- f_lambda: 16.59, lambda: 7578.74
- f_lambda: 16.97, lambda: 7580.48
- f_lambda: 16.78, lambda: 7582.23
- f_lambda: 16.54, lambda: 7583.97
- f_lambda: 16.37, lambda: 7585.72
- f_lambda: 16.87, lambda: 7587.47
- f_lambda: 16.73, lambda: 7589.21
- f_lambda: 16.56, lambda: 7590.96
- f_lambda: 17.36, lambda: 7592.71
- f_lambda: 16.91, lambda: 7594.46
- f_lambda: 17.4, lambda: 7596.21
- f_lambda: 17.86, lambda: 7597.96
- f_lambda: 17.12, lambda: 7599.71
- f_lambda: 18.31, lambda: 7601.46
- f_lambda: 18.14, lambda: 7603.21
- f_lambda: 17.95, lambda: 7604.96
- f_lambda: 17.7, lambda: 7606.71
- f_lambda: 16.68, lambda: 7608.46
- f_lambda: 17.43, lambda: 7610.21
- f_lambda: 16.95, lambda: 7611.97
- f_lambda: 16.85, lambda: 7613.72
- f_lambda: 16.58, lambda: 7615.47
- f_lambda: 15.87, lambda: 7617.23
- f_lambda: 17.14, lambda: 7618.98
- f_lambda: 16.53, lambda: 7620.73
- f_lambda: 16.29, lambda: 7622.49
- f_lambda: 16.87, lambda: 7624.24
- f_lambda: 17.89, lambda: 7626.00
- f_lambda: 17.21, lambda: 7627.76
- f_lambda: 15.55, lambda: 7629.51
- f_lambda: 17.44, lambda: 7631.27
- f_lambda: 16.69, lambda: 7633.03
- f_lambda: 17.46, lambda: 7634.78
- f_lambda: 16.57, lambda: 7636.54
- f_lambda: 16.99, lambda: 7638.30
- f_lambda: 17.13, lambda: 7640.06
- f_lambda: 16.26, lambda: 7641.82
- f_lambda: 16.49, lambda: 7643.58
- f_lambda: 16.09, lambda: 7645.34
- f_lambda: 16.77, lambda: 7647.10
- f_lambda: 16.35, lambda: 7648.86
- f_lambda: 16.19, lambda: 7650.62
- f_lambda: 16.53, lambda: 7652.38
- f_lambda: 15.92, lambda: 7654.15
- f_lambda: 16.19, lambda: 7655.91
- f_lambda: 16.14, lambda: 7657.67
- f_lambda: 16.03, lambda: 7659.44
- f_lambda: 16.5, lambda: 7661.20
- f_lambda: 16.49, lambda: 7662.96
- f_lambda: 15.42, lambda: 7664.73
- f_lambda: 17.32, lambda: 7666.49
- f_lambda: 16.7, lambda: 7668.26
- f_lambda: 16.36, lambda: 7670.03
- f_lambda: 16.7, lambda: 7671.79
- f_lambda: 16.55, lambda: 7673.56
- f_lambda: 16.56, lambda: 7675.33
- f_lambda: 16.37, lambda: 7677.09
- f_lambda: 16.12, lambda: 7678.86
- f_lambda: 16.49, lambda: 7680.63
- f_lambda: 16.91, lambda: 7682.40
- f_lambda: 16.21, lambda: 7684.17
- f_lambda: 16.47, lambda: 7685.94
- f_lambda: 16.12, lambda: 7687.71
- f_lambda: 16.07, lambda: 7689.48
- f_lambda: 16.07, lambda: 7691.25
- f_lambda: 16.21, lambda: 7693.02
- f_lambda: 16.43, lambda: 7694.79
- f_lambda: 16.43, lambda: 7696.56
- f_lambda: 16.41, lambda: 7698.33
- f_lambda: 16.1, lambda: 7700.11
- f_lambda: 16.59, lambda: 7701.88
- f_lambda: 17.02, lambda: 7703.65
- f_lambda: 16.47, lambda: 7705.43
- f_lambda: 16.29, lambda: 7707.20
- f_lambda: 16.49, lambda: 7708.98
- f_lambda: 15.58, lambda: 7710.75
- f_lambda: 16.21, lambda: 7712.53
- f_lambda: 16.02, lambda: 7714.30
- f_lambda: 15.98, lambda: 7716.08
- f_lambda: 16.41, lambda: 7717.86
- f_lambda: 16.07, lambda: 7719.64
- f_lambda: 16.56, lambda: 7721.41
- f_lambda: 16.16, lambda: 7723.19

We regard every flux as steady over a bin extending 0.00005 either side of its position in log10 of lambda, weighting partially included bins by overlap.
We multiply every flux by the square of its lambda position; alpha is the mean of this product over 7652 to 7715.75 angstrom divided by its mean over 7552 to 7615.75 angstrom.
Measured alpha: 0.98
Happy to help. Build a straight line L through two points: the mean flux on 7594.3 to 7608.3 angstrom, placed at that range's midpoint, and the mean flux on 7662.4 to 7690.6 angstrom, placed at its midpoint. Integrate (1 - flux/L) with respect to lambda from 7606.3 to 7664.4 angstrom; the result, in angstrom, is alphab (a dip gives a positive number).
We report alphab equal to 1.6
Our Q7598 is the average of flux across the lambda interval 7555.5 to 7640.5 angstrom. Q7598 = 17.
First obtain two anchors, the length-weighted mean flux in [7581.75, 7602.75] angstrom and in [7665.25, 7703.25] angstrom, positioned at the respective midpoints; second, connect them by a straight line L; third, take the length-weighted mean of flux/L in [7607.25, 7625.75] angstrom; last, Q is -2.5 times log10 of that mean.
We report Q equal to 0.01 mag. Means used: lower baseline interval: 17.1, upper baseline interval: 16.4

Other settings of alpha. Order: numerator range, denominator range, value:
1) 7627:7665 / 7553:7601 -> 0.99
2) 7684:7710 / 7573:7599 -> 1.00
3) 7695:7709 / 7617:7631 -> 1.00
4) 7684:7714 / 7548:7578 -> 1.00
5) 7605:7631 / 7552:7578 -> 1.01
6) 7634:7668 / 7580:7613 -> 0.97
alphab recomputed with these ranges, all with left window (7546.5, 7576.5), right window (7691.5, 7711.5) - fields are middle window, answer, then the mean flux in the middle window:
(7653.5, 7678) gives 0.2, 16.4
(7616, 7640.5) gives -0.3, 16.8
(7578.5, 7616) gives -0.9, 17.1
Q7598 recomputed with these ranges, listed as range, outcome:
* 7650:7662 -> 16.2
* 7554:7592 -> 16.8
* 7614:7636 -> 16.8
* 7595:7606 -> 17.8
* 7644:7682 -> 16.4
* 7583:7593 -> 16.7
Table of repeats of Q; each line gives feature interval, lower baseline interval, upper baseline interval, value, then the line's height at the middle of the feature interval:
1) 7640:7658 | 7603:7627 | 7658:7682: 0.02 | 16.7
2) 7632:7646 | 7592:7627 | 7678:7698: 0.01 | 16.9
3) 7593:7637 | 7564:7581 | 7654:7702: -0.02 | 16.7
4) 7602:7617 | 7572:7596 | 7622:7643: -0.03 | 16.8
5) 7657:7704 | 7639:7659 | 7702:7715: 0.00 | 16.3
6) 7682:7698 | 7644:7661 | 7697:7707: 0.01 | 16.4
